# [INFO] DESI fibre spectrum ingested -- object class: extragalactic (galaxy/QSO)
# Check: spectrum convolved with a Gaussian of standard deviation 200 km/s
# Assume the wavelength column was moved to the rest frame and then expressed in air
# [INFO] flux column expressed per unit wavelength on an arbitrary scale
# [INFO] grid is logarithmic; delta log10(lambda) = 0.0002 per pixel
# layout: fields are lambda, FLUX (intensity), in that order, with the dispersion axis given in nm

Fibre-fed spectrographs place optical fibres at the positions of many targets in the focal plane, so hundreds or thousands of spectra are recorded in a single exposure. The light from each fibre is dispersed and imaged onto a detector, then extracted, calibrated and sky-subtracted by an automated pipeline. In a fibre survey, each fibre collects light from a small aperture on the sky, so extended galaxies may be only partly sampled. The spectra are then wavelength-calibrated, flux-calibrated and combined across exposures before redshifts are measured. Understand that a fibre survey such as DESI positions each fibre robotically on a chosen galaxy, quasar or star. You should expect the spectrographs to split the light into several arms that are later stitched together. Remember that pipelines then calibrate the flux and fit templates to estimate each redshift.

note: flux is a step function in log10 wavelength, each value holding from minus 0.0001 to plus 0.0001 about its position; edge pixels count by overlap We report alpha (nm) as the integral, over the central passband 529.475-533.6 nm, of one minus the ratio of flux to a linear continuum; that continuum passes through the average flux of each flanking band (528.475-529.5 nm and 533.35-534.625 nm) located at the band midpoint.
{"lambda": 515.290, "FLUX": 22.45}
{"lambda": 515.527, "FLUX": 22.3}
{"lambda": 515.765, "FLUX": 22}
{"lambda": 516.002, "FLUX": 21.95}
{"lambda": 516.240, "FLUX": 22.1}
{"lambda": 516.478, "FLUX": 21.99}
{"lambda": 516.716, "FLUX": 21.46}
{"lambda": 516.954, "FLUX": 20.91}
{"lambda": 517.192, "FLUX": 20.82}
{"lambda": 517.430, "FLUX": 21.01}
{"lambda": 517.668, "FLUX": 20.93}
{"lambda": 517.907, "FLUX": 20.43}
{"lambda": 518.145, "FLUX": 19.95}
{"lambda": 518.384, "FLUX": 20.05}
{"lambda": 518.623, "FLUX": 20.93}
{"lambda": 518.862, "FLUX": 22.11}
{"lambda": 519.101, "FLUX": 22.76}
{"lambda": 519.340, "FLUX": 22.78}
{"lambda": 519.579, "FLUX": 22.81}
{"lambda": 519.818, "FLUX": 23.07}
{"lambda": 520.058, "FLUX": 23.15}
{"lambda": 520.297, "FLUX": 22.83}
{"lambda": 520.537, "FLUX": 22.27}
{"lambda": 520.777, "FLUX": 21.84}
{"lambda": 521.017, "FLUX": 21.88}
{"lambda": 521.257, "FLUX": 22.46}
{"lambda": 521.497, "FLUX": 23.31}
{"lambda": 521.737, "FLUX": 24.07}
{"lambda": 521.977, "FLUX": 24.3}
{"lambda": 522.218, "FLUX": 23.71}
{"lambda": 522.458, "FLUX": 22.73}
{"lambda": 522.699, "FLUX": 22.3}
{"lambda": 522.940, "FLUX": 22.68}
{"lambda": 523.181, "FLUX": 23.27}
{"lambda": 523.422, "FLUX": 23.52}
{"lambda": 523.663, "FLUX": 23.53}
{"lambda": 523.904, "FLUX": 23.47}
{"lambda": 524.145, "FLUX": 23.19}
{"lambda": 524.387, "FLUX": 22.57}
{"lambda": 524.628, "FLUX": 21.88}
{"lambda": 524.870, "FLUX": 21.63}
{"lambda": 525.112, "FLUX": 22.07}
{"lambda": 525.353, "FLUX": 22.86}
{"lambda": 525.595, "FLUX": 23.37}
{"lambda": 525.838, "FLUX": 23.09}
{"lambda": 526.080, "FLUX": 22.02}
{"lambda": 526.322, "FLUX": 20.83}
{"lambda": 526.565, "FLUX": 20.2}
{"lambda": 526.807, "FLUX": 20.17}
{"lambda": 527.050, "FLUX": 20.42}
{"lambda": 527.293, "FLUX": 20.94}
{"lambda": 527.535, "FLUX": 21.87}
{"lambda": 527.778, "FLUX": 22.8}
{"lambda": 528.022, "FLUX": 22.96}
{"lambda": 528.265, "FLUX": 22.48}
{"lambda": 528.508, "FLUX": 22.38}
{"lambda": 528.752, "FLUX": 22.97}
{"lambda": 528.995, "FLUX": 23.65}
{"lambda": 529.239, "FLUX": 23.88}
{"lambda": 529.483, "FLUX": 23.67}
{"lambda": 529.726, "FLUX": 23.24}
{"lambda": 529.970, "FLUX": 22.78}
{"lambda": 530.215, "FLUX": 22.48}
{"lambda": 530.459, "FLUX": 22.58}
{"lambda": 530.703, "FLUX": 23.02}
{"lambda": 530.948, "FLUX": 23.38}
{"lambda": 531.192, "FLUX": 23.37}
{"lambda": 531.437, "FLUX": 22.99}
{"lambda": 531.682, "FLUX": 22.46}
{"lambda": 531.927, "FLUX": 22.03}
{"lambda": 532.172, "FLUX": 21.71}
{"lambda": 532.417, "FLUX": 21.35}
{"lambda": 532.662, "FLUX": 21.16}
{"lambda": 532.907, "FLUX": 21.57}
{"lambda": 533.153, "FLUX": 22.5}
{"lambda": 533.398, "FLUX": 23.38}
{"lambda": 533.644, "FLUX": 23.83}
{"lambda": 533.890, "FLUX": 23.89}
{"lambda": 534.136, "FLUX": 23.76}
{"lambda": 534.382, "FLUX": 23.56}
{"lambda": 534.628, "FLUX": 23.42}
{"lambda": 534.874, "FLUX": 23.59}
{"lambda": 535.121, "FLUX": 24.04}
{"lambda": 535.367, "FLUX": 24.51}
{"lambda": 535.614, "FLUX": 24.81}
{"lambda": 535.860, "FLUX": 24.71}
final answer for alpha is 0.17 nm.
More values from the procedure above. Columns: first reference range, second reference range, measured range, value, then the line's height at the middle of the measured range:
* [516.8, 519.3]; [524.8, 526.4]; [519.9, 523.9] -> -0.24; 21.7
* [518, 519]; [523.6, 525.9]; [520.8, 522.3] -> -0.10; 21.7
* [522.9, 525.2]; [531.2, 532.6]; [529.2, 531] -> -0.06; 22.3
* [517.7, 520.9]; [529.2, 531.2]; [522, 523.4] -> -0.05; 22.3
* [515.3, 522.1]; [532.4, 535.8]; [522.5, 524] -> -0.05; 22.4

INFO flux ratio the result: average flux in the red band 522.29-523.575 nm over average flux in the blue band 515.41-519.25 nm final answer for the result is 1.07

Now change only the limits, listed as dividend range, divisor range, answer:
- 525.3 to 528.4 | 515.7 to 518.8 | 1.03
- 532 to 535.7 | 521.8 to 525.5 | 1.01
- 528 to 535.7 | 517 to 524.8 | 1.03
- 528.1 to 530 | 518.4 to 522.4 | 1.02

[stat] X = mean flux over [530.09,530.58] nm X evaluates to 22.5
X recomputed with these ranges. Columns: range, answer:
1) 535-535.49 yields 24.3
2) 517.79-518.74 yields 20.3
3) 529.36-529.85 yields 23.5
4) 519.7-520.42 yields 23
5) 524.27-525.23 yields 22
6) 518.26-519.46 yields 21.7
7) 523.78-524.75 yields 22.8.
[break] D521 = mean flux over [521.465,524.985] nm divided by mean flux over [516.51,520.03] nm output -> 1.07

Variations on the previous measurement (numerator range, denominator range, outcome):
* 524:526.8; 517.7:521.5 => 1.01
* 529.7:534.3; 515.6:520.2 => 1.05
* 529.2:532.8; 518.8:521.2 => 1.00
